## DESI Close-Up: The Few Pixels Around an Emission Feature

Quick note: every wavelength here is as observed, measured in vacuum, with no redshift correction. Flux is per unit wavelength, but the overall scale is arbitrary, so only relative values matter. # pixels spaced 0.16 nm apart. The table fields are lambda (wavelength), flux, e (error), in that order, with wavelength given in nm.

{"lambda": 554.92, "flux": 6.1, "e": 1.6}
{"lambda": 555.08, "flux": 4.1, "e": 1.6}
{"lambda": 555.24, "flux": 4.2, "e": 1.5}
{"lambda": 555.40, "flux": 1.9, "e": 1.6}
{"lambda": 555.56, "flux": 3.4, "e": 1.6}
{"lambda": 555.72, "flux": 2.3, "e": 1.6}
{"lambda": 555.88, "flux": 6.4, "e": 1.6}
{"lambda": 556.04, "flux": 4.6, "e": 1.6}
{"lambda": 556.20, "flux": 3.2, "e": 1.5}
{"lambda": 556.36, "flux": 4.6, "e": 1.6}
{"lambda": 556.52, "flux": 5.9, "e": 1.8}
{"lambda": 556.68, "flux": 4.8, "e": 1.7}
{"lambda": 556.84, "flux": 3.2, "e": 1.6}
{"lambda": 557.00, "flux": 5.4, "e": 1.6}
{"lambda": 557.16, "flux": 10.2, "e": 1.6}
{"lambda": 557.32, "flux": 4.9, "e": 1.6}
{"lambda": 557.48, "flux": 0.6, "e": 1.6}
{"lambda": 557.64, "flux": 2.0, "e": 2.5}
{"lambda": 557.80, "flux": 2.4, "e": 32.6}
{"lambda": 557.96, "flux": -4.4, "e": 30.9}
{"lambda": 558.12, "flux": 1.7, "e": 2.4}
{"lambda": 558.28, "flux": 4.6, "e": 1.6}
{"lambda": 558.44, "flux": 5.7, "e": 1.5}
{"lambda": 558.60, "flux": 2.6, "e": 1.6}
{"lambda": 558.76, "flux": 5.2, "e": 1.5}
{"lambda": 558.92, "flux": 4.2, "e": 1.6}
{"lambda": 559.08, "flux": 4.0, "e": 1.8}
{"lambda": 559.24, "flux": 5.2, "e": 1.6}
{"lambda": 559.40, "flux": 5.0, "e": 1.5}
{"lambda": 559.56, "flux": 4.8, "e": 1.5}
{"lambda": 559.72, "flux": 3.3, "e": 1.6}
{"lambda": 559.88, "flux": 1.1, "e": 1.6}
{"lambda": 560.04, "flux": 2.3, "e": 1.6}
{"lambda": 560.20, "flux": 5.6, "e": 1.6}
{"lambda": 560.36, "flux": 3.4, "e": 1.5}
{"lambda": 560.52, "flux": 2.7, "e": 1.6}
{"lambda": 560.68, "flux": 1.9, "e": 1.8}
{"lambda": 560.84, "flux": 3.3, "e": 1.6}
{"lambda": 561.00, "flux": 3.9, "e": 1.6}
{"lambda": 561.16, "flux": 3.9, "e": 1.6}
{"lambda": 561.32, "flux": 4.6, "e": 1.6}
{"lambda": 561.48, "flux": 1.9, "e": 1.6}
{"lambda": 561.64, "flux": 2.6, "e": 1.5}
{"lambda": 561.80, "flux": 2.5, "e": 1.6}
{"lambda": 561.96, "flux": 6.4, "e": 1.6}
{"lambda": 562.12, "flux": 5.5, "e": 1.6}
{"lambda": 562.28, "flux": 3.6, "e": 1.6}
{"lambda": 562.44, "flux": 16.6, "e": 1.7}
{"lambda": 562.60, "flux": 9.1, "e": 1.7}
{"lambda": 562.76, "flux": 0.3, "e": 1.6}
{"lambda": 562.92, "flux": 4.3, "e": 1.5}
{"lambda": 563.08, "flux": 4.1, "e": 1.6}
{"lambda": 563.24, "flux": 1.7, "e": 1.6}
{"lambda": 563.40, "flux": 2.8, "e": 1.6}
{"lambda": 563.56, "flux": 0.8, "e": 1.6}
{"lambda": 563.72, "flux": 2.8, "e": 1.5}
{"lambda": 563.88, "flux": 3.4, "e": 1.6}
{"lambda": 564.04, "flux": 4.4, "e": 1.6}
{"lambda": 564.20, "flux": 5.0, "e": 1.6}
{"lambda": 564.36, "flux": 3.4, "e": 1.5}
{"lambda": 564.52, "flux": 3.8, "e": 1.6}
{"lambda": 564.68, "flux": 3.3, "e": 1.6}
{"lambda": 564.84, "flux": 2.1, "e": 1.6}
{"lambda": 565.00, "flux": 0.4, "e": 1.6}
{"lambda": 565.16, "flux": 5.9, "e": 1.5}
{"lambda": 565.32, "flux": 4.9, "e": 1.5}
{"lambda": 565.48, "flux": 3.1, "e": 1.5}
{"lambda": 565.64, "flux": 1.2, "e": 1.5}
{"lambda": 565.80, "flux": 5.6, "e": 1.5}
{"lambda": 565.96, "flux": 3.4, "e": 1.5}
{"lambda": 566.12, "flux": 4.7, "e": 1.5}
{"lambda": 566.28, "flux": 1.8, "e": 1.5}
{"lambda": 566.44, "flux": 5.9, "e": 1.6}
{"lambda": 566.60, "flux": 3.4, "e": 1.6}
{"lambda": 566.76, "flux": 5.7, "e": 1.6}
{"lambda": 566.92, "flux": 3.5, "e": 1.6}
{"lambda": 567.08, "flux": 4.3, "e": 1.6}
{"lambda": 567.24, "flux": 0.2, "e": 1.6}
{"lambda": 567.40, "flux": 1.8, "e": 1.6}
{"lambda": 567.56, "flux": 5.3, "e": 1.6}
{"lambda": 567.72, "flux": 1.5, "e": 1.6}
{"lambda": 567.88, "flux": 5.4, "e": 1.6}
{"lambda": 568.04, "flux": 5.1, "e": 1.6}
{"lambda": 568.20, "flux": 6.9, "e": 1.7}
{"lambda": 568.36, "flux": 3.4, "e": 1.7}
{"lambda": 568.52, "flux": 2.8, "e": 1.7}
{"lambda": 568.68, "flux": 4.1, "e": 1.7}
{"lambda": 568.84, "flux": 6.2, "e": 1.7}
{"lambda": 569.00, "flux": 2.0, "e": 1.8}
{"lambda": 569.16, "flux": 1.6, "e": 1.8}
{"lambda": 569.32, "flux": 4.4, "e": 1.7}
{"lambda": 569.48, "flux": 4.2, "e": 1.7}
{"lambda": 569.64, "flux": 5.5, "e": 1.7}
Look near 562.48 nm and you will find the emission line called [O III] 5007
